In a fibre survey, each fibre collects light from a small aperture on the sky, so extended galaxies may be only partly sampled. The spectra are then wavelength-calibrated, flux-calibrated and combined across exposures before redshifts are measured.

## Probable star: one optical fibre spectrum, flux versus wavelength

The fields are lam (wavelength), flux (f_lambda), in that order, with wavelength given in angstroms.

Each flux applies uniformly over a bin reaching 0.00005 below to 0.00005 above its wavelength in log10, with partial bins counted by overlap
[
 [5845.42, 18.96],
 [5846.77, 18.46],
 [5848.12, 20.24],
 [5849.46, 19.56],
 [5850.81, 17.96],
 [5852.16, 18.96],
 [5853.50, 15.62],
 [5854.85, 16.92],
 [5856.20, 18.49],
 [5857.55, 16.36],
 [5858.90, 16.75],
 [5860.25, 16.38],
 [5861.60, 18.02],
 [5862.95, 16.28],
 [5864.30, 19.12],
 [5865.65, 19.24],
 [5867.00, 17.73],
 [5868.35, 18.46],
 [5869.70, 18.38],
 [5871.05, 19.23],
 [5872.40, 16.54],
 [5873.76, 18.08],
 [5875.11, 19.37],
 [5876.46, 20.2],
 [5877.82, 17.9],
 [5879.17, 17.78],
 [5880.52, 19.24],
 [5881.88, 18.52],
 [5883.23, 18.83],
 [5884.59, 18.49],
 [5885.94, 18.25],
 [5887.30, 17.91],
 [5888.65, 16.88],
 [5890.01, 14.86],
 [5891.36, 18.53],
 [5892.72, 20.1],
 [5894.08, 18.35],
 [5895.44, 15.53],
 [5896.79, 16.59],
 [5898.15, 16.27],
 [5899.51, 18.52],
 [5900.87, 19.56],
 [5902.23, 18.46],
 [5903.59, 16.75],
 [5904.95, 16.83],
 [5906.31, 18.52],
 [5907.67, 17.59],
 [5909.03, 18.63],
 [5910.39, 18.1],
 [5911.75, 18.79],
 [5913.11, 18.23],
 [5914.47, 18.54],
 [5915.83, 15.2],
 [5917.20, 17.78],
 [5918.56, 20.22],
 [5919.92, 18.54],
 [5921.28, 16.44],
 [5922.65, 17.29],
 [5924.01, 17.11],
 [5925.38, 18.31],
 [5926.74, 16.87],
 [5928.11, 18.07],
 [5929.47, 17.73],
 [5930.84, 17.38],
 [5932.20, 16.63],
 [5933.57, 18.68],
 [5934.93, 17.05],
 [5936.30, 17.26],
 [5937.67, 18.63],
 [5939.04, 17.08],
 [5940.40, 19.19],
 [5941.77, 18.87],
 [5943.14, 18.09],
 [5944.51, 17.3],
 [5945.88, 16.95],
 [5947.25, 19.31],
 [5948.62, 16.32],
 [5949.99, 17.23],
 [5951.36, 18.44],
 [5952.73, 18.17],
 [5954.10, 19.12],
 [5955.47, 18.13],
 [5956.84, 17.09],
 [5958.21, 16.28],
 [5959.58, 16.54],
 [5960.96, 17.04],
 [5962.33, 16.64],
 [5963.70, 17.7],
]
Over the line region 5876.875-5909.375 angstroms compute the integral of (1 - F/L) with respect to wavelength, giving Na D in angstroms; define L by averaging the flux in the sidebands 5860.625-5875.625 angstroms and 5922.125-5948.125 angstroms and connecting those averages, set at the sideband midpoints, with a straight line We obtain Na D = 0.3 angstroms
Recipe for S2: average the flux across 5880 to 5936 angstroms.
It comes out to 17.8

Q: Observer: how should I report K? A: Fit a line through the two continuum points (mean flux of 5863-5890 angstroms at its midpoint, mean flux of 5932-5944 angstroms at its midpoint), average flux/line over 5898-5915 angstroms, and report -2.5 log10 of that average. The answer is 0.00 mag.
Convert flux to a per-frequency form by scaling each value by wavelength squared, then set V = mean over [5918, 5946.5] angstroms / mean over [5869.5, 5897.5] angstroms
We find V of 1.0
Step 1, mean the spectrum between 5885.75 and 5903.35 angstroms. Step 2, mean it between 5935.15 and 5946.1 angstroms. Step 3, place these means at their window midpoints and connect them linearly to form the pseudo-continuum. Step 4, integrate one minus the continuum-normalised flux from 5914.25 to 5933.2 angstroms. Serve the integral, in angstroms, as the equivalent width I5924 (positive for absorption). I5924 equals 0.3 angstroms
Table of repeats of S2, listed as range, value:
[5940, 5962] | 17.7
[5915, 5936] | 17.6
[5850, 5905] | 17.9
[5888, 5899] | 17.2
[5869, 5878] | 18.6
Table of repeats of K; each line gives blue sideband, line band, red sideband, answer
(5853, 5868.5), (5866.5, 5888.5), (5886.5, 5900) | -0.062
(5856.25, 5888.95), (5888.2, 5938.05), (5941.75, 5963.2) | 0.008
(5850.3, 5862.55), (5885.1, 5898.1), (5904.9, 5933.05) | 0.008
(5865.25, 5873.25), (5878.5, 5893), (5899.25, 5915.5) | 0.007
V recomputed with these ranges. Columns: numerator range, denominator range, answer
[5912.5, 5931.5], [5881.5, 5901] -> 1.01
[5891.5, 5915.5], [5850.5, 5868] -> 1.04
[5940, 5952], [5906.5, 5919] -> 1.00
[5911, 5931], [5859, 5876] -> 1.00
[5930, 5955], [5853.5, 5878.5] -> 1.02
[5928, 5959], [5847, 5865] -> 1.03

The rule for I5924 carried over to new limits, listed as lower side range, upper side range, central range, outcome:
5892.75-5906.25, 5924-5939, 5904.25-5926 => -0.34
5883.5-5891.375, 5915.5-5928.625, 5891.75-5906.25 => -0.18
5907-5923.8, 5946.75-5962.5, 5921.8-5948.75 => 0.00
